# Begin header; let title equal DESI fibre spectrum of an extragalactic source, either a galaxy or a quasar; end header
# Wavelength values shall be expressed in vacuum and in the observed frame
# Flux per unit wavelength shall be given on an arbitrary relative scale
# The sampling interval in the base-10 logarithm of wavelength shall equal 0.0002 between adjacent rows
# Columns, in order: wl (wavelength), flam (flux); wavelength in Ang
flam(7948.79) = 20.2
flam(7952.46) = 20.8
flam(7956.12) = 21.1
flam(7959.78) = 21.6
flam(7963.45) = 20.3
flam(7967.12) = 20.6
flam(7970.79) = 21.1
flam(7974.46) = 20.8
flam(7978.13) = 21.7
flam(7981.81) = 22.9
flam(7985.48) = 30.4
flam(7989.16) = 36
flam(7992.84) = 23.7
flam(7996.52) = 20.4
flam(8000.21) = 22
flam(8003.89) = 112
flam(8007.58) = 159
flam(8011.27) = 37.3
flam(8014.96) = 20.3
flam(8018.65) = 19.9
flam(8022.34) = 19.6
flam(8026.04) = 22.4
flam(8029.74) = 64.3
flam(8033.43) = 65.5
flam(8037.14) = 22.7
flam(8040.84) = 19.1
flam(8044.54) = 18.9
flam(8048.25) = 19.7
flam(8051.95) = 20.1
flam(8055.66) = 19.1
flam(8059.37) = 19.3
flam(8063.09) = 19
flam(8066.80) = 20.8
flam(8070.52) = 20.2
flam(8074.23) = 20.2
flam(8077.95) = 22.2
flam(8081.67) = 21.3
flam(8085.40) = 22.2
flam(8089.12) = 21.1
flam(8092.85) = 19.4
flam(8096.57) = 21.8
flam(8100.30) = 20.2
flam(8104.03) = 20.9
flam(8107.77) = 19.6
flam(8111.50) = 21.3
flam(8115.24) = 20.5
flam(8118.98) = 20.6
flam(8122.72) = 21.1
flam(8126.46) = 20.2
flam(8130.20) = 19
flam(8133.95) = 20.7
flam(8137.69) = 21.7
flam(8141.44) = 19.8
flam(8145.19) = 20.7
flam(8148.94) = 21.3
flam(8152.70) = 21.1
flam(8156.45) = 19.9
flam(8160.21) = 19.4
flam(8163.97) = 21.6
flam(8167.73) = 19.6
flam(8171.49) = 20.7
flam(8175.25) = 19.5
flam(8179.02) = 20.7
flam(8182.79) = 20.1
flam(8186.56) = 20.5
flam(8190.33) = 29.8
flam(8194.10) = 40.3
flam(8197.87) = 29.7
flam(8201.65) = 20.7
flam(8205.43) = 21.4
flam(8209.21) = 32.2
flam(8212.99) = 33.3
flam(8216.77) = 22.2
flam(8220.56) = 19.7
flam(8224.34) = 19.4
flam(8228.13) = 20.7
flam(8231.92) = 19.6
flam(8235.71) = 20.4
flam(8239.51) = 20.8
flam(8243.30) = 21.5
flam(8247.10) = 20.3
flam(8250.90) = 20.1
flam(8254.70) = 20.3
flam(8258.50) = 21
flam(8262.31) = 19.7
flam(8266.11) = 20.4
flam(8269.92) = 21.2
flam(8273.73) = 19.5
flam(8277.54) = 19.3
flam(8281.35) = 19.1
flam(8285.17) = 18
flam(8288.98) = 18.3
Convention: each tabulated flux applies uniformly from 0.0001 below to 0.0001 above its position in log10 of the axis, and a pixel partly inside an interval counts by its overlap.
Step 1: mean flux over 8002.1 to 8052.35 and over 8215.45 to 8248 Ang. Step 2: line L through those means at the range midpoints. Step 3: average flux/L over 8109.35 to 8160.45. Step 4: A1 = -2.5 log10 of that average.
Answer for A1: 0.480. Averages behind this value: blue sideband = 44.9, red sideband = 20.5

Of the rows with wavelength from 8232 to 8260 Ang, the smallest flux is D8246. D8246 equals 20.1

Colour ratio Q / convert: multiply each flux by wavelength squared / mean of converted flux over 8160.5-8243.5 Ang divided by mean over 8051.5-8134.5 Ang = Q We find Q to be 1.2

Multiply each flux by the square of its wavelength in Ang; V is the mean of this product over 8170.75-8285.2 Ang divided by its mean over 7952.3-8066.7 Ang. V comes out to 0.73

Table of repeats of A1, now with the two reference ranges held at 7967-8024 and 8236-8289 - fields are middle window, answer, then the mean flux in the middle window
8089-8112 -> 0.46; 20.5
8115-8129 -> 0.40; 20.5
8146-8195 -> 0.18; 22.3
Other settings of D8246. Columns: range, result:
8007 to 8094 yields 18.9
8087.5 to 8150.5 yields 19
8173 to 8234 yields 19.4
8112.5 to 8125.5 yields 20.5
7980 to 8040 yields 19.6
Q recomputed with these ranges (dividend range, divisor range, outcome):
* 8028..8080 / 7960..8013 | 0.67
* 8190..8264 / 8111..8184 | 1.17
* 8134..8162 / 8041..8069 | 1.08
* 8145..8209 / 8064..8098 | 1.13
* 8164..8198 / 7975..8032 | 0.60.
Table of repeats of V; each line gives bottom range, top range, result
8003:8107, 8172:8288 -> 0.74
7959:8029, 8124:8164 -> 0.59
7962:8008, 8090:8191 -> 0.57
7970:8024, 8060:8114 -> 0.53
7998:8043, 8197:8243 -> 0.50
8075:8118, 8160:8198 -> 1.16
